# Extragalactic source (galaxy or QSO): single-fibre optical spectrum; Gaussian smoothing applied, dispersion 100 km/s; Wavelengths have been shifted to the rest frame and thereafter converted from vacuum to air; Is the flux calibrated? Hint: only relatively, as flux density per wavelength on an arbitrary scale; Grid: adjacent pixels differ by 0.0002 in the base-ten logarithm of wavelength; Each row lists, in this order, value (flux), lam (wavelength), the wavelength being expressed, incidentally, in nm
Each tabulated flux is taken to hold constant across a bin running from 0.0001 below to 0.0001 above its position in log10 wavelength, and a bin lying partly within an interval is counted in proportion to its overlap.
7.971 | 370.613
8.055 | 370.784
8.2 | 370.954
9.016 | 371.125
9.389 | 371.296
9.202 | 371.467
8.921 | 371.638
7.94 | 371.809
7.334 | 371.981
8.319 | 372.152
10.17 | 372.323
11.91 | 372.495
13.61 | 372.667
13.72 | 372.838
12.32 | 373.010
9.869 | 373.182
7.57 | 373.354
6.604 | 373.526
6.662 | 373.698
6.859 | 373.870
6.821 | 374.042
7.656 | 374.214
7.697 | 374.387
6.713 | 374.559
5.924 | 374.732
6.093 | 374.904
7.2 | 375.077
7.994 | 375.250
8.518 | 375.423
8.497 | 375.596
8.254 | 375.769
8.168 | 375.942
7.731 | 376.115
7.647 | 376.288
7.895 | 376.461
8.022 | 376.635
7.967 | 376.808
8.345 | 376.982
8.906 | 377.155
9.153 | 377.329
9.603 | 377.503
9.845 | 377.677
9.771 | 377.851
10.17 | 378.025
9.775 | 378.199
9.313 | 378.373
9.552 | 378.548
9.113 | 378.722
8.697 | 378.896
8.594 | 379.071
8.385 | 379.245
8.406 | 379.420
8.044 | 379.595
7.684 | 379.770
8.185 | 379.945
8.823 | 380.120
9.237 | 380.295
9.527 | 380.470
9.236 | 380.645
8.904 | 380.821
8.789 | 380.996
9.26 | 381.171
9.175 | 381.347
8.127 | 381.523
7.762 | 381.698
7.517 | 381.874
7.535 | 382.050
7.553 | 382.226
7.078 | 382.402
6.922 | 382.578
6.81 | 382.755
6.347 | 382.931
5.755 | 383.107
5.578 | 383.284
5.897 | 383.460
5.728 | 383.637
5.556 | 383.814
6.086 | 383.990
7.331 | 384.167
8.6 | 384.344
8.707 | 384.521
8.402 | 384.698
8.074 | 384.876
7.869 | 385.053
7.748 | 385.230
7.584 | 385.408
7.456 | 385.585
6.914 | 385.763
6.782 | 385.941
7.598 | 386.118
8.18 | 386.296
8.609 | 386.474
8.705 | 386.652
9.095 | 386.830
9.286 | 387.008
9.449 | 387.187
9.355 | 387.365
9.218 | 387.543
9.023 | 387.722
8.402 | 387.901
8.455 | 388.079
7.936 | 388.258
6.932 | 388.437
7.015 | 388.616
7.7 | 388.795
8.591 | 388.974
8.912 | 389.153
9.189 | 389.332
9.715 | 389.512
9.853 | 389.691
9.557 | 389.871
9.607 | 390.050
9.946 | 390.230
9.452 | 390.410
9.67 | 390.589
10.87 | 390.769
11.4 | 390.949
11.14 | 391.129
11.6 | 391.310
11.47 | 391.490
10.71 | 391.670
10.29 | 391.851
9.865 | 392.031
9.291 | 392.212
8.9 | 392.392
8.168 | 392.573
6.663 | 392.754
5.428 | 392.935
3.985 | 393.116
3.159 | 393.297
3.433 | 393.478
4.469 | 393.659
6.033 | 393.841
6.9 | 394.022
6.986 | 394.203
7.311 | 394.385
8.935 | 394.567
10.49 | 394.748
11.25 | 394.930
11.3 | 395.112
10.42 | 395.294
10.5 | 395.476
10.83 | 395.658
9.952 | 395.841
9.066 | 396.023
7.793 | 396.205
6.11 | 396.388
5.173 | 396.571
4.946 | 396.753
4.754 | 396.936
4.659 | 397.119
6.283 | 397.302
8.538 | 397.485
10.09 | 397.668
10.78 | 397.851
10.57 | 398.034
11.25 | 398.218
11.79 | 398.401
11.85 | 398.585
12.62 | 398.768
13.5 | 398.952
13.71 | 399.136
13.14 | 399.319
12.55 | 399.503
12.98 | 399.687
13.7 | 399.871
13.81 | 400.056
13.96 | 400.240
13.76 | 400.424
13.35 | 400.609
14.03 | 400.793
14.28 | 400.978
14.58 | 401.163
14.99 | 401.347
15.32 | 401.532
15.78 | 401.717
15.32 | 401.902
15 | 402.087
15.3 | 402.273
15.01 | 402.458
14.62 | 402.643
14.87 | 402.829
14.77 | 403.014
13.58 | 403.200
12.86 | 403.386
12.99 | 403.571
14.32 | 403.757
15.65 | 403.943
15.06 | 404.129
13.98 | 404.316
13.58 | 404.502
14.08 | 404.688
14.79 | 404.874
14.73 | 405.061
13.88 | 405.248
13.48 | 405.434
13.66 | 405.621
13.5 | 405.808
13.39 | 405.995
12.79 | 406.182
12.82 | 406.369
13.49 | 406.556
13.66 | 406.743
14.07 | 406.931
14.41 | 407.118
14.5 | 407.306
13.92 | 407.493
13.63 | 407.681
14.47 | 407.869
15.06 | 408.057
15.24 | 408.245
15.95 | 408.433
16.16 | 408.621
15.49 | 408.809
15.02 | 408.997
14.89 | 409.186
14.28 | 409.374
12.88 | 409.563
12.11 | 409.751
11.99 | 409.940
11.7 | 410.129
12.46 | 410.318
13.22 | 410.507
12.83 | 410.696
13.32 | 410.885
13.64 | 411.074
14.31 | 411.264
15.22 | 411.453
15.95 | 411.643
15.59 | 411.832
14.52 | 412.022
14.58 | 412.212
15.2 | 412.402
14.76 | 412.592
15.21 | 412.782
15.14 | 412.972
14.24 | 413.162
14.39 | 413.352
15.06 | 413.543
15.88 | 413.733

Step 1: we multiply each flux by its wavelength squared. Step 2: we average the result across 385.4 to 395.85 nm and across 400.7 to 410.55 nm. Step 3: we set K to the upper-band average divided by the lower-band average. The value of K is 1.77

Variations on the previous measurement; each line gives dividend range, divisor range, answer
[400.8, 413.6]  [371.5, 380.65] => 1.93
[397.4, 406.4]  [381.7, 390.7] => 1.84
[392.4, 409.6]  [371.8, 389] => 1.62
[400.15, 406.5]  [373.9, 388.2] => 1.97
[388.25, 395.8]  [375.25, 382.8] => 1.10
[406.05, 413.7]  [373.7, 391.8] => 1.95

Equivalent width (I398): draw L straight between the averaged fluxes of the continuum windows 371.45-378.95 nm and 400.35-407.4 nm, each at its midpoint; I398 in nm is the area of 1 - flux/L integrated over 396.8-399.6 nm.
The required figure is 0.60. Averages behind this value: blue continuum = 8.68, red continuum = 14.2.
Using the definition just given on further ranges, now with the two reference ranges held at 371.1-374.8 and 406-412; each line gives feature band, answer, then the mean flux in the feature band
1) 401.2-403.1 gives -0.297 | 15.1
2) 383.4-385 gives 0.500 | 7.19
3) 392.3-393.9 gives 0.839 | 5.58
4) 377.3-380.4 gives 0.211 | 9.02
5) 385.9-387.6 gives 0.339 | 8.67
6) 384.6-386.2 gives 0.454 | 7.61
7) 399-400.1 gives -0.055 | 13.3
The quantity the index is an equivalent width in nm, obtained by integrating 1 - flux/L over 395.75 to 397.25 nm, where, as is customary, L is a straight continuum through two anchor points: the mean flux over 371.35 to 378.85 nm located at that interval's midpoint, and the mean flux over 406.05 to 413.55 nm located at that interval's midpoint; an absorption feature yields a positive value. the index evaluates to 0.69 nm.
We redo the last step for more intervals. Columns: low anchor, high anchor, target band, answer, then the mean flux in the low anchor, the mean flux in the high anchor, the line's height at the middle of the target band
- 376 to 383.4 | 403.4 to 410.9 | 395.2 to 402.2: 0.52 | 8.34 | 13.9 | 12.2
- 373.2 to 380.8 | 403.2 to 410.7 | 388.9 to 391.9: 0.19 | 8.28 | 13.9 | 10.8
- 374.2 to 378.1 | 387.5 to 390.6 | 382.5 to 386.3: 0.67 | 8.17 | 8.82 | 8.58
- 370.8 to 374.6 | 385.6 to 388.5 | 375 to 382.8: 0.18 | 8.94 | 8.36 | 8.69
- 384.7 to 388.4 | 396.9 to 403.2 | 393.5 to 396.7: 0.82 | 8.27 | 12.8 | 11.1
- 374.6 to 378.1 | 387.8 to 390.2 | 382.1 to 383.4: 0.29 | 8.26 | 8.64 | 8.45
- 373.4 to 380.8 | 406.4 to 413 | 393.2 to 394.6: 0.69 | 8.27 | 14.2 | 11.3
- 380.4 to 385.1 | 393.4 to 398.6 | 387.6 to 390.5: -0.31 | 7.55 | 8.32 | 7.92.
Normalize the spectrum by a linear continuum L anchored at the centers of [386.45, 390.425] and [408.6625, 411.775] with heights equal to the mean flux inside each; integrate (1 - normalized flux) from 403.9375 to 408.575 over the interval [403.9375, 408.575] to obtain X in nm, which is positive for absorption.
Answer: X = -0.456 nm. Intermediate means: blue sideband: 8.86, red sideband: 13.8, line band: 14.1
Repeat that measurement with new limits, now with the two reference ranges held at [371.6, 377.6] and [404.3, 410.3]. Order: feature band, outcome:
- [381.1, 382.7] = 0.30 nm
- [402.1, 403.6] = -0.13 nm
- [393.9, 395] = 0.31 nm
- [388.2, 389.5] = 0.33 nm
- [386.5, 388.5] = 0.36 nm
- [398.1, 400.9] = -0.09 nm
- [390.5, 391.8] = 0.03 nm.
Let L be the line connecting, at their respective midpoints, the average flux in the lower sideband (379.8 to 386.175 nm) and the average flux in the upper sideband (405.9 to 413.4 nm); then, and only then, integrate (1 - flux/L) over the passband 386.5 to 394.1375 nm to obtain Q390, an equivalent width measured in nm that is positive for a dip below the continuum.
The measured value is 0.66 nm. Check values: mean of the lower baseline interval 7.62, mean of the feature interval 8.54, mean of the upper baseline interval 14.2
